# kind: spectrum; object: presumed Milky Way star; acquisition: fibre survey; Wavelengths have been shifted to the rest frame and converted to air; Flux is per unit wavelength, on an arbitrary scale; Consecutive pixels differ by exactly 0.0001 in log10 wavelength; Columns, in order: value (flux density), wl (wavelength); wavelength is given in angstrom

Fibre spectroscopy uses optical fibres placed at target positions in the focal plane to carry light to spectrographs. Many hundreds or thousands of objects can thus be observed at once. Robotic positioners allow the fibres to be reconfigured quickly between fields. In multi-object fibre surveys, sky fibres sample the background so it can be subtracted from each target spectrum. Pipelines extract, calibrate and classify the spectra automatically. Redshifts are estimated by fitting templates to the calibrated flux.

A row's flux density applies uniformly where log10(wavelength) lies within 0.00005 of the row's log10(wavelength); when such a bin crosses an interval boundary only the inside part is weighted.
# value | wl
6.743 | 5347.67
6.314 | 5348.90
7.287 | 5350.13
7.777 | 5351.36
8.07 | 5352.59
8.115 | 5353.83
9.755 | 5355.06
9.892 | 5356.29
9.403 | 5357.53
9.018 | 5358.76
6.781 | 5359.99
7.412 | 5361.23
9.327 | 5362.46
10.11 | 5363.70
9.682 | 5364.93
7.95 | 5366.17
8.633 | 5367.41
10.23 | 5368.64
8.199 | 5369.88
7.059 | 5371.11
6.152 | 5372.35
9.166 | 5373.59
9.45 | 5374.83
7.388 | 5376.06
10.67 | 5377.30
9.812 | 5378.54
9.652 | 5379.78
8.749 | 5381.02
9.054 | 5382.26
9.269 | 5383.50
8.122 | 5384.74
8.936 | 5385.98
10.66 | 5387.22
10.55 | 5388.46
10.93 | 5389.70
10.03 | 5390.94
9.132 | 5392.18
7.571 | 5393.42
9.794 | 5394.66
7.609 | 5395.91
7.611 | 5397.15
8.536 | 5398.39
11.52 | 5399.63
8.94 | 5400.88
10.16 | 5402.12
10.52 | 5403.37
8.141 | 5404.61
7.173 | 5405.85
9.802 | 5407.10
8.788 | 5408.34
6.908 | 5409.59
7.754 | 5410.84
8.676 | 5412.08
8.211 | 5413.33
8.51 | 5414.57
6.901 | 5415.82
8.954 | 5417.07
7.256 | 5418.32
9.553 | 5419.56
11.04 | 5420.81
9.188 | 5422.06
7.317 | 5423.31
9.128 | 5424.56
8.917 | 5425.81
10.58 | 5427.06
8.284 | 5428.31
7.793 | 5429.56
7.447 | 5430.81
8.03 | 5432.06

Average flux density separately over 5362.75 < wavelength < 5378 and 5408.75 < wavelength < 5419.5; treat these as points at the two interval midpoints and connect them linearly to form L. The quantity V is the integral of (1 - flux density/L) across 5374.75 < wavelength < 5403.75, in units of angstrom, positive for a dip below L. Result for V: -3.2 angstrom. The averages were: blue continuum 8.74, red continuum 8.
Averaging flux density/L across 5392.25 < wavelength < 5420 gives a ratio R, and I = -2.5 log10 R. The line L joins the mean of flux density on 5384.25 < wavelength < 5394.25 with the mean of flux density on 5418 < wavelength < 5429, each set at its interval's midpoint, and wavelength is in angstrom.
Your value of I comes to 0.09 mag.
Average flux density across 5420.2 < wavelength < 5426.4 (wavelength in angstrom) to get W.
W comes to 9.11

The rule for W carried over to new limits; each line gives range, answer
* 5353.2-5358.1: 9.27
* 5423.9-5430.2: 8.92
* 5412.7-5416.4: 7.89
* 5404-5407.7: 8.36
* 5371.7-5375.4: 8.21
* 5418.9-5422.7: 9.89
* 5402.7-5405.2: 9.35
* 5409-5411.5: 7.36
